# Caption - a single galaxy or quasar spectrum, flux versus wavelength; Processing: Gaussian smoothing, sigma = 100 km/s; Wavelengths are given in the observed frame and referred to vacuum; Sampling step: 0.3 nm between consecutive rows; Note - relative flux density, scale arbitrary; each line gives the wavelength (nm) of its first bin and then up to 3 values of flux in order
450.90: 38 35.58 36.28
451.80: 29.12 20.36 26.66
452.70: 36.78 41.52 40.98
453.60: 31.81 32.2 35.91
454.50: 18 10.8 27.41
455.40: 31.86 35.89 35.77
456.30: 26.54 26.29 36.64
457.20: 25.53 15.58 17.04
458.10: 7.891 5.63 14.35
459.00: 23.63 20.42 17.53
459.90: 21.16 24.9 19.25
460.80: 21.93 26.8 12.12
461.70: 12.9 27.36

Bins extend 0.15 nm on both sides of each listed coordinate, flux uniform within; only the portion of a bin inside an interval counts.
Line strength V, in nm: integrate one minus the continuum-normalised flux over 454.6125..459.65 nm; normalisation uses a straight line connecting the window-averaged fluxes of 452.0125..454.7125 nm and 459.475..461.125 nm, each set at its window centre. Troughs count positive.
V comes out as 0.76 nm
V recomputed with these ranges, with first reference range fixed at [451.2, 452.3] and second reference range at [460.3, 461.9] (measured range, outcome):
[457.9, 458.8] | 0.52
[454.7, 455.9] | -0.10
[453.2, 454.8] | -0.14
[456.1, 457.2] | -0.25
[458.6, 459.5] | 0.07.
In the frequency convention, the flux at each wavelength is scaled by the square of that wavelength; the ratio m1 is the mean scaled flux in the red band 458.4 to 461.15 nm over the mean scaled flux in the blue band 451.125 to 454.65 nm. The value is 0.65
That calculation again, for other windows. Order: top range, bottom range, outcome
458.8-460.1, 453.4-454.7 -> 0.72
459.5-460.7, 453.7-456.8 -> 0.75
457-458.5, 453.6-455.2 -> 0.61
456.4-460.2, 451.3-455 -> 0.67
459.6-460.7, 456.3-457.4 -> 0.76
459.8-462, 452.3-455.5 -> 0.69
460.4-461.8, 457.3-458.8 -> 1.53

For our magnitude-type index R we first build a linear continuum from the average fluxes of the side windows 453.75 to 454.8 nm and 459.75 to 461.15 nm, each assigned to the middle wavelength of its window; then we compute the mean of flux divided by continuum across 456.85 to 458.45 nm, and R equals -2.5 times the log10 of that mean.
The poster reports 0.35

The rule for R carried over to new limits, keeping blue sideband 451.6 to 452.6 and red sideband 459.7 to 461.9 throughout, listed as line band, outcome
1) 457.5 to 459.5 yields 0.40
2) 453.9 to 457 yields -0.19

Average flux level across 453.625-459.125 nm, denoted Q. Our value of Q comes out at 23.9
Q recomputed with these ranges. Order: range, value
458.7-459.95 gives 19.9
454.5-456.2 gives 27.4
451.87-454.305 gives 33.1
